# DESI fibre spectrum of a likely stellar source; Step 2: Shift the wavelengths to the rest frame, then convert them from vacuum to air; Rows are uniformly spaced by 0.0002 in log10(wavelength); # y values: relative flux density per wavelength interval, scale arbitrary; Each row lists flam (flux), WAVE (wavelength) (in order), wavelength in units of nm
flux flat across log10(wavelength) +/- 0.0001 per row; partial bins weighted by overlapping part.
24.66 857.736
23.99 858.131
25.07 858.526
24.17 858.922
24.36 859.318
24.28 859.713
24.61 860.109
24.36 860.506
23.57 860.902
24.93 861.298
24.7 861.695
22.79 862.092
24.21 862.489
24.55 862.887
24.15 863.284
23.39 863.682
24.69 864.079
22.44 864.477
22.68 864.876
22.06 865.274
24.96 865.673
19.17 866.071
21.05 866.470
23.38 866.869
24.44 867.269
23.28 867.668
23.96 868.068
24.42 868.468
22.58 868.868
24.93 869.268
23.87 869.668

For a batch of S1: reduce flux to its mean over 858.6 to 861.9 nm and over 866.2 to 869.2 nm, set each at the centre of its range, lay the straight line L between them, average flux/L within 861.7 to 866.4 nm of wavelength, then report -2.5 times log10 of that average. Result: 0.03 mag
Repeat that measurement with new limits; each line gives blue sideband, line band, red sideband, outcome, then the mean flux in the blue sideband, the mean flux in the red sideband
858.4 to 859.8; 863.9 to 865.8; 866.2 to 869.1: 0.016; 24.5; 23.2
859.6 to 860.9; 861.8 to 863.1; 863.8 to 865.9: -0.004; 24.3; 23.3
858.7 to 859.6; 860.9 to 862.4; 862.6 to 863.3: 0.012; 24.3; 24.4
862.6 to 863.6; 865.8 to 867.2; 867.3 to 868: 0.101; 24.2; 23.7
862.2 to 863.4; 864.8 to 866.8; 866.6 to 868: 0.083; 24.2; 23.6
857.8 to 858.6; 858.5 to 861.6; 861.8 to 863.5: -0.006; 24.5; 24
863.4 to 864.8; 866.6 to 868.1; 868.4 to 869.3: 0.002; 23.5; 23.7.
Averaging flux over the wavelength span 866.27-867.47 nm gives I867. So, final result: 23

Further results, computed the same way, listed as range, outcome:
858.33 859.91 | 24.5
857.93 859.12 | 24.4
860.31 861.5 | 24.3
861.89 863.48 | 23.9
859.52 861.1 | 24.2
